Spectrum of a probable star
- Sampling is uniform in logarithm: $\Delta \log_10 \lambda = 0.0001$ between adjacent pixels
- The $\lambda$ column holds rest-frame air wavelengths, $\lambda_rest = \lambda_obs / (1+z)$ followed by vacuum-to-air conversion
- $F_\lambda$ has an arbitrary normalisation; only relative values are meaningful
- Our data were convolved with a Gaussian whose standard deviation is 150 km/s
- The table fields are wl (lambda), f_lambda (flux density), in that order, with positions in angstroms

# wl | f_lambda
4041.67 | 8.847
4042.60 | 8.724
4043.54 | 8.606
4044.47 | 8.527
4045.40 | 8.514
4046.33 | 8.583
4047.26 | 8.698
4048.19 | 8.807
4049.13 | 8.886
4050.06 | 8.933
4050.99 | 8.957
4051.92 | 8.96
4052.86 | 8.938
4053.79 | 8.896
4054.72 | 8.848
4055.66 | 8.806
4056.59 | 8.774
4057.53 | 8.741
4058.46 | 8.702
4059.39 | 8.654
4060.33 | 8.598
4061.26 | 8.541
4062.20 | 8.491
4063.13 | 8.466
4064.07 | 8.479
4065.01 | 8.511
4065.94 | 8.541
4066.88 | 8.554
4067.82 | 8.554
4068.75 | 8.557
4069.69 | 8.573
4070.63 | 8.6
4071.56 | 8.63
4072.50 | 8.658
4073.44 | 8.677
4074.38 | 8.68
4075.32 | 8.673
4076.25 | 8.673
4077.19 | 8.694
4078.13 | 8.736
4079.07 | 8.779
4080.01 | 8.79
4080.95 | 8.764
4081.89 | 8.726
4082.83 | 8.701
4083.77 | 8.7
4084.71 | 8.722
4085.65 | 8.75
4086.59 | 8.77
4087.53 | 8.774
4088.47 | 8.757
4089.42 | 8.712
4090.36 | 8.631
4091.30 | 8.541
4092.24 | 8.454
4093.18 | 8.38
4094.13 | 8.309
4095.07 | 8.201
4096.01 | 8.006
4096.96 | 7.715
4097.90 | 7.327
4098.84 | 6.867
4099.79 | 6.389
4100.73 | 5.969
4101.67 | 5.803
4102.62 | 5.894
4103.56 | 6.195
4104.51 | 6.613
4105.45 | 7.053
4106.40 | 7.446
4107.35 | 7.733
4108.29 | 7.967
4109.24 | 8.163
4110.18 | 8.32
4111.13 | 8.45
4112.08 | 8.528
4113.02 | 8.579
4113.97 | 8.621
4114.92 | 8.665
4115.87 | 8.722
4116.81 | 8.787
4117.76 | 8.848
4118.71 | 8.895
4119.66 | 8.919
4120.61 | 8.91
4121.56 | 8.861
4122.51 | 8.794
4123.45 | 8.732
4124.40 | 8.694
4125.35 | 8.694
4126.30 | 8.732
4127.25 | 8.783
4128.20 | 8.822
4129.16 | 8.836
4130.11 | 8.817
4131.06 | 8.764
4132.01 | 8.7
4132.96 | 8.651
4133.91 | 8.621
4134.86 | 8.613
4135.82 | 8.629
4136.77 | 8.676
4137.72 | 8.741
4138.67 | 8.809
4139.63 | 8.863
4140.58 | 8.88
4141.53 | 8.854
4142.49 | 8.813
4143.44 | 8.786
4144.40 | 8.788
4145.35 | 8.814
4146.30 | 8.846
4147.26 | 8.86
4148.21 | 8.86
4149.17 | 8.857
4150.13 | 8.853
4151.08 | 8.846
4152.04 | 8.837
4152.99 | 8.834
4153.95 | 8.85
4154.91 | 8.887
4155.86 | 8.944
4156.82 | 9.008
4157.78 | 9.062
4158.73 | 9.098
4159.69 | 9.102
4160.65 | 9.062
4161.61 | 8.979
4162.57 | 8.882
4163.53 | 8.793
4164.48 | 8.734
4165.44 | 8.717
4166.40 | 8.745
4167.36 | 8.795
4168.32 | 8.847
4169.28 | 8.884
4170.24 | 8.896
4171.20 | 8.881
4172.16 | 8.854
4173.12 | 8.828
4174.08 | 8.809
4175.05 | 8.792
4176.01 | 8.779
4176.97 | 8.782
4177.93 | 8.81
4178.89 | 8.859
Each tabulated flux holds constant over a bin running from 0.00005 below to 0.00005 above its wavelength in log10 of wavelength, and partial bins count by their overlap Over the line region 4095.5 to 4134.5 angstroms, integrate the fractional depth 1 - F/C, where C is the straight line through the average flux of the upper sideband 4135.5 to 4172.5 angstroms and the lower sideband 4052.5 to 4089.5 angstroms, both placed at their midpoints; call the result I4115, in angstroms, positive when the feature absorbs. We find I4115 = 3.0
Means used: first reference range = 8.68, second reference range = 8.86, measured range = 8.1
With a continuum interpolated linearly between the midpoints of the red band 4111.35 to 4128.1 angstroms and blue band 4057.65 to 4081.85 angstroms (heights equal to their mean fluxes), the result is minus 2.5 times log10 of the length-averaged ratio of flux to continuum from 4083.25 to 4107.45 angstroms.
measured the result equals 0.13 mag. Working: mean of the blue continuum 8.63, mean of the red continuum 8.75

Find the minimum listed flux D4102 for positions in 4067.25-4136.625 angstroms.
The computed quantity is 5.803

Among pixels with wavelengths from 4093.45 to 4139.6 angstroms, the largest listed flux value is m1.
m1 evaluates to 8.919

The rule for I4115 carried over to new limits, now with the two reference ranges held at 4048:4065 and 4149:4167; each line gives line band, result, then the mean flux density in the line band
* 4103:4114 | 1.33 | 7.76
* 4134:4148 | 0.15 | 8.78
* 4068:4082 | 0.14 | 8.68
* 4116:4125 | 0.02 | 8.83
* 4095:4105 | 2.32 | 6.76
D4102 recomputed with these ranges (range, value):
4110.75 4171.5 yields 8.45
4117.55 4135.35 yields 8.613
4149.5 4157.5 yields 8.834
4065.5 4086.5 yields 8.541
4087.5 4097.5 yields 7.715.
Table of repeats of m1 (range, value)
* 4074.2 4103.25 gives 8.79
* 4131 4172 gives 9.102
